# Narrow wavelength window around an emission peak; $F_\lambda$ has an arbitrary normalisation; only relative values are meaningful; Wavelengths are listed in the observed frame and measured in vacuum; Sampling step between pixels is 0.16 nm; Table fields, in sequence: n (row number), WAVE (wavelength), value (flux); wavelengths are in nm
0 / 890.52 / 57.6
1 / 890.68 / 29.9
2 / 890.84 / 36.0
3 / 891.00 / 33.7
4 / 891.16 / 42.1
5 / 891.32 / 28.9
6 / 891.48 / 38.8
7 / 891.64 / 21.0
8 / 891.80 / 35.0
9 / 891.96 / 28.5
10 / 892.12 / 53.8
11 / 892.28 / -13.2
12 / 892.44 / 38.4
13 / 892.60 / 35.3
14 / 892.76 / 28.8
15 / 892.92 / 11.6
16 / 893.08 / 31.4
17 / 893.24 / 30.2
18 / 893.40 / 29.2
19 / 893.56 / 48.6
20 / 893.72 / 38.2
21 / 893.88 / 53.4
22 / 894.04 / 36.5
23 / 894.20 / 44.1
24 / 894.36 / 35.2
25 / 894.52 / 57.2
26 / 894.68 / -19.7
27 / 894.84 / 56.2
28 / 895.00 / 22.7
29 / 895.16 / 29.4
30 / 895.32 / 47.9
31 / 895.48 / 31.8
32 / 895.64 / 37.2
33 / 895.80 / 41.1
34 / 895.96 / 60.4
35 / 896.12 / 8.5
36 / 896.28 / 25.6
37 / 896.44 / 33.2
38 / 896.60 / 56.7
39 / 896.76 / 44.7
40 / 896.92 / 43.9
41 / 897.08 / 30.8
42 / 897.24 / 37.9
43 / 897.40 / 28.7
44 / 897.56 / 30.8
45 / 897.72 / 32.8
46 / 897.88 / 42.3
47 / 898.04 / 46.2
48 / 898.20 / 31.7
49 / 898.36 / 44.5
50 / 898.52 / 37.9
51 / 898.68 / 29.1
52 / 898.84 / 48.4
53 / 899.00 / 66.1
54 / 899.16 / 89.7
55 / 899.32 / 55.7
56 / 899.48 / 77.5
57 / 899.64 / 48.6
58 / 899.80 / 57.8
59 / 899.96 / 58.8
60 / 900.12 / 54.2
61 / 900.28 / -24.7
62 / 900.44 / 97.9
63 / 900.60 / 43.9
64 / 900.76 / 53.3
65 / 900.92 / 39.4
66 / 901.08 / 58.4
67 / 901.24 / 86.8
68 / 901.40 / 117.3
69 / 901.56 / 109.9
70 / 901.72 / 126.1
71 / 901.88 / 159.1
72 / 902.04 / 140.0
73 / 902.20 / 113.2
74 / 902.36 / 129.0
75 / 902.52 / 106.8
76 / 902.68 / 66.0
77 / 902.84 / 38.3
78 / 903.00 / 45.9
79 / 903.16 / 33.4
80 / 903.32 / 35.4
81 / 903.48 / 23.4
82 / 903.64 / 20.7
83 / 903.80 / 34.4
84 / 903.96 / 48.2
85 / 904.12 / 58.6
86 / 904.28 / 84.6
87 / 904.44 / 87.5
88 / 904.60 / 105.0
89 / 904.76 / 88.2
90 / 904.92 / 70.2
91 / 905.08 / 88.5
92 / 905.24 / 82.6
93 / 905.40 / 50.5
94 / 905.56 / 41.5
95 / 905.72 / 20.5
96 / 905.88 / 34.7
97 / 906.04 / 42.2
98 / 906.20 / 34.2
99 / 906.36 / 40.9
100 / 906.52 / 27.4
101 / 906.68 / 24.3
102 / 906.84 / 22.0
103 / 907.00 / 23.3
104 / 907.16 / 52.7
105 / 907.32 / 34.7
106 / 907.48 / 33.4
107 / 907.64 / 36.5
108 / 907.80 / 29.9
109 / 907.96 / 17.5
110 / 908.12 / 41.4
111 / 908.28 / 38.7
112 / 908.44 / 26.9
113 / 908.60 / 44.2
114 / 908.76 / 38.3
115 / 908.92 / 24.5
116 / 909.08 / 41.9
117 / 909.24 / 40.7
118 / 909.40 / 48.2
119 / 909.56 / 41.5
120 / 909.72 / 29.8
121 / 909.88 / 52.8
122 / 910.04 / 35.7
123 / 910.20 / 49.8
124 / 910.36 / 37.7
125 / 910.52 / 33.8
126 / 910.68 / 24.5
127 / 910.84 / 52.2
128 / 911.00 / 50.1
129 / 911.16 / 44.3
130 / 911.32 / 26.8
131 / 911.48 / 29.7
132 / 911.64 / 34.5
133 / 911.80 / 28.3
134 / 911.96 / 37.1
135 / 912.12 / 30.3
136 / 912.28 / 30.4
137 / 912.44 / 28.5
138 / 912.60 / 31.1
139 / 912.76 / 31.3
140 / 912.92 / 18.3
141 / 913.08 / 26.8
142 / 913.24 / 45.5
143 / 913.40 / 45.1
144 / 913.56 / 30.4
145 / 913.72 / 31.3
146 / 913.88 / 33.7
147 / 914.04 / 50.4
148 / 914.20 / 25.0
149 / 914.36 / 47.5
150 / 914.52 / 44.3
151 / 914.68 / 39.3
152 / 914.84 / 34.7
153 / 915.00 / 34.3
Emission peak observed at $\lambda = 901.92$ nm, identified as H-alpha 6563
